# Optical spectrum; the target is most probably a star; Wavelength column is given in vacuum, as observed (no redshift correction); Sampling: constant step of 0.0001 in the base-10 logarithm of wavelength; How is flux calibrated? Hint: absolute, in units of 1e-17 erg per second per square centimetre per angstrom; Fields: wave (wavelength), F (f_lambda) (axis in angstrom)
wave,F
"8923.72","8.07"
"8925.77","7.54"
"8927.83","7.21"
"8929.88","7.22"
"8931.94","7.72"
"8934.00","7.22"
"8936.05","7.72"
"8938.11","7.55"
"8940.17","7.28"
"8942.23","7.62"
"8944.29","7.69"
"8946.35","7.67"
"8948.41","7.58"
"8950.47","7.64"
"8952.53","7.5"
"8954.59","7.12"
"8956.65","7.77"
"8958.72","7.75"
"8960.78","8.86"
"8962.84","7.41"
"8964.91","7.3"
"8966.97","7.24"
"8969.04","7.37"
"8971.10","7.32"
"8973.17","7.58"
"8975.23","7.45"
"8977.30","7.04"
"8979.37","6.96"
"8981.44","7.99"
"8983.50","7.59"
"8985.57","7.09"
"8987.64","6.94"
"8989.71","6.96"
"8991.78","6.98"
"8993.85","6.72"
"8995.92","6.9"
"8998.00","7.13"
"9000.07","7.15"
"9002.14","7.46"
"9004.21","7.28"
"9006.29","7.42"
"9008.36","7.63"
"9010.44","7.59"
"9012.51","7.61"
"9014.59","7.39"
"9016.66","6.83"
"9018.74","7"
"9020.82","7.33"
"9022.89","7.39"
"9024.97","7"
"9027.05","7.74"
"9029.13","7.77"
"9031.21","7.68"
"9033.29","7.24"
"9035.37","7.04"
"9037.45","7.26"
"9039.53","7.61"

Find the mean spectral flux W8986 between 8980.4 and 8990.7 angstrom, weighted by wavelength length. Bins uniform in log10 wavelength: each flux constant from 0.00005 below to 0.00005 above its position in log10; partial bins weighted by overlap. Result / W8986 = 7.32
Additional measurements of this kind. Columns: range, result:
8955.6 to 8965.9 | 7.82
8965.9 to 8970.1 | 7.31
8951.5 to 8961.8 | 7.8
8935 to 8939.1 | 7.64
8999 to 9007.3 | 7.33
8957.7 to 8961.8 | 8.31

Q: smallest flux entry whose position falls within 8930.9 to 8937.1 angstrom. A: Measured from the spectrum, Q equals 7.22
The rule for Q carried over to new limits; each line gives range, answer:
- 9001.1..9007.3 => 7.28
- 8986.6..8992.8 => 6.94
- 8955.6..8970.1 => 7.24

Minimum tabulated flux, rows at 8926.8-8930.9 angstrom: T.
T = 7.21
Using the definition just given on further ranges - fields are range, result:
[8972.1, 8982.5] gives 6.96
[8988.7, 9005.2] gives 6.72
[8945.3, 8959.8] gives 7.12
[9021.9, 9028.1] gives 7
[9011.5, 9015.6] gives 7.39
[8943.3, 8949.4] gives 7.58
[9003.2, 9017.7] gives 6.83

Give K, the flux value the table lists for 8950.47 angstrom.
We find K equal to 7.64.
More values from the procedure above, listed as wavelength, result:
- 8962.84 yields 7.41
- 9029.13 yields 7.77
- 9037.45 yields 7.26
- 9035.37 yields 7.04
